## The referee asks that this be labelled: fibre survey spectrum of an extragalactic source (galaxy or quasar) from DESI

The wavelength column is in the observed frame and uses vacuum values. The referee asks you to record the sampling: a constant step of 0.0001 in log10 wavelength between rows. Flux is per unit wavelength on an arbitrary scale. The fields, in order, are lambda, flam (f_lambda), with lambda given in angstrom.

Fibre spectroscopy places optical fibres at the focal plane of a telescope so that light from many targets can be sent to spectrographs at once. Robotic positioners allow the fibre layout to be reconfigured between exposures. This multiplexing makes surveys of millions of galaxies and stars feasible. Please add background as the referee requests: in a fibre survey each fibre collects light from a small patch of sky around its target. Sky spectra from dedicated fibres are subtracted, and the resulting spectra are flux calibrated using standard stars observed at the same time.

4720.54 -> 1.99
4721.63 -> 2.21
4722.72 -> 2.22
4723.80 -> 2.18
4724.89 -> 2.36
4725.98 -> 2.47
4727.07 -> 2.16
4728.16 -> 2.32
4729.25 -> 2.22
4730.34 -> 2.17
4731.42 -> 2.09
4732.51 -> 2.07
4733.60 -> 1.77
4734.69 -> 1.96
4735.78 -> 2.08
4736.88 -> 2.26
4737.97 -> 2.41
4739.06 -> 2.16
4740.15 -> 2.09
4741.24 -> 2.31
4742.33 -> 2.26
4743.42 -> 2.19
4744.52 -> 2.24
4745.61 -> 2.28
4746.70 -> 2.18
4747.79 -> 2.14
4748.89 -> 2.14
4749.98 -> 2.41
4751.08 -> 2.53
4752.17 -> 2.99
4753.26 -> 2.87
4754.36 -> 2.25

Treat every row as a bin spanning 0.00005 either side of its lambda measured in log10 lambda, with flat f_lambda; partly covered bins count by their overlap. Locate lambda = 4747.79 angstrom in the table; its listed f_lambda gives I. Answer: 2.14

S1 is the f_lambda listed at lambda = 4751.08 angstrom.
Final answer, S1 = 2.53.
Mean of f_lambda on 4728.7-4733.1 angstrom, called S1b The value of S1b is 2.14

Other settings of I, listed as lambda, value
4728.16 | 2.32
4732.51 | 2.07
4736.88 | 2.26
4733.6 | 1.77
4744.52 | 2.24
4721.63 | 2.21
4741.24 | 2.31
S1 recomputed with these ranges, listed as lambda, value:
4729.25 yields 2.22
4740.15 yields 2.09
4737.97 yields 2.41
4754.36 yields 2.25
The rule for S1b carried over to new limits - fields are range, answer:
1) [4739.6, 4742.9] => 2.22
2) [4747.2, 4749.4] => 2.14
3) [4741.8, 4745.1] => 2.23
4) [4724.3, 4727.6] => 2.32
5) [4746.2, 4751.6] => 2.28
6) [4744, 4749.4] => 2.2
